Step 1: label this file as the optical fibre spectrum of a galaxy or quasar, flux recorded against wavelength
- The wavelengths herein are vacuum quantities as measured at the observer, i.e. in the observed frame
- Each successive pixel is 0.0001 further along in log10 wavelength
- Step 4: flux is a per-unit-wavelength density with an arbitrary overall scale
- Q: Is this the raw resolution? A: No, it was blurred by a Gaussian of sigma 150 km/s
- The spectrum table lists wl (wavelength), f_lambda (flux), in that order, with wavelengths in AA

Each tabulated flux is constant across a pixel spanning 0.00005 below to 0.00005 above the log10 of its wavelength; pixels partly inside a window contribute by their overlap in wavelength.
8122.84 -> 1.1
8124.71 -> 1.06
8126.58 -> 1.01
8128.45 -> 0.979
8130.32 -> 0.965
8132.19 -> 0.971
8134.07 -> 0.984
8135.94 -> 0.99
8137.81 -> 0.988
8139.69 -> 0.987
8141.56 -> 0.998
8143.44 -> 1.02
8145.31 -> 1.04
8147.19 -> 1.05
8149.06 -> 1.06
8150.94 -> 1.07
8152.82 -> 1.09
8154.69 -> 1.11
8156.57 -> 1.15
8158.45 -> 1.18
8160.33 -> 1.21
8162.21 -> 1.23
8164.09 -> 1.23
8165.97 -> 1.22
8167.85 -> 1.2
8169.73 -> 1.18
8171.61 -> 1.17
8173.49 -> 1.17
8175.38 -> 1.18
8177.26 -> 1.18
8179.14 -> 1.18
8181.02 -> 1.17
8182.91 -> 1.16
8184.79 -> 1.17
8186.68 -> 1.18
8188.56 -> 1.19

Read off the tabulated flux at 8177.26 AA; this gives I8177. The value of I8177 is 1.18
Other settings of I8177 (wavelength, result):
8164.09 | 1.23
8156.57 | 1.15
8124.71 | 1.06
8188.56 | 1.19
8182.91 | 1.16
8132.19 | 0.971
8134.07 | 0.984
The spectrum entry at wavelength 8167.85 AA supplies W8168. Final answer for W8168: 1.2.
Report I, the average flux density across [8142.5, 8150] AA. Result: 1.04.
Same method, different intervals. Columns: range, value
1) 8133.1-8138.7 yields 0.987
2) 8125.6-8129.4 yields 0.996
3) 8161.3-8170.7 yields 1.21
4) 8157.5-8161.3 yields 1.19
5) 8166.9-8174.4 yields 1.18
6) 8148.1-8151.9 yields 1.06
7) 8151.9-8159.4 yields 1.13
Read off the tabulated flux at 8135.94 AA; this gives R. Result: 0.99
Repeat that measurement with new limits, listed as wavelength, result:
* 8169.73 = 1.18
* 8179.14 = 1.18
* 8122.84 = 1.1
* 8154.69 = 1.11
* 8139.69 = 0.987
